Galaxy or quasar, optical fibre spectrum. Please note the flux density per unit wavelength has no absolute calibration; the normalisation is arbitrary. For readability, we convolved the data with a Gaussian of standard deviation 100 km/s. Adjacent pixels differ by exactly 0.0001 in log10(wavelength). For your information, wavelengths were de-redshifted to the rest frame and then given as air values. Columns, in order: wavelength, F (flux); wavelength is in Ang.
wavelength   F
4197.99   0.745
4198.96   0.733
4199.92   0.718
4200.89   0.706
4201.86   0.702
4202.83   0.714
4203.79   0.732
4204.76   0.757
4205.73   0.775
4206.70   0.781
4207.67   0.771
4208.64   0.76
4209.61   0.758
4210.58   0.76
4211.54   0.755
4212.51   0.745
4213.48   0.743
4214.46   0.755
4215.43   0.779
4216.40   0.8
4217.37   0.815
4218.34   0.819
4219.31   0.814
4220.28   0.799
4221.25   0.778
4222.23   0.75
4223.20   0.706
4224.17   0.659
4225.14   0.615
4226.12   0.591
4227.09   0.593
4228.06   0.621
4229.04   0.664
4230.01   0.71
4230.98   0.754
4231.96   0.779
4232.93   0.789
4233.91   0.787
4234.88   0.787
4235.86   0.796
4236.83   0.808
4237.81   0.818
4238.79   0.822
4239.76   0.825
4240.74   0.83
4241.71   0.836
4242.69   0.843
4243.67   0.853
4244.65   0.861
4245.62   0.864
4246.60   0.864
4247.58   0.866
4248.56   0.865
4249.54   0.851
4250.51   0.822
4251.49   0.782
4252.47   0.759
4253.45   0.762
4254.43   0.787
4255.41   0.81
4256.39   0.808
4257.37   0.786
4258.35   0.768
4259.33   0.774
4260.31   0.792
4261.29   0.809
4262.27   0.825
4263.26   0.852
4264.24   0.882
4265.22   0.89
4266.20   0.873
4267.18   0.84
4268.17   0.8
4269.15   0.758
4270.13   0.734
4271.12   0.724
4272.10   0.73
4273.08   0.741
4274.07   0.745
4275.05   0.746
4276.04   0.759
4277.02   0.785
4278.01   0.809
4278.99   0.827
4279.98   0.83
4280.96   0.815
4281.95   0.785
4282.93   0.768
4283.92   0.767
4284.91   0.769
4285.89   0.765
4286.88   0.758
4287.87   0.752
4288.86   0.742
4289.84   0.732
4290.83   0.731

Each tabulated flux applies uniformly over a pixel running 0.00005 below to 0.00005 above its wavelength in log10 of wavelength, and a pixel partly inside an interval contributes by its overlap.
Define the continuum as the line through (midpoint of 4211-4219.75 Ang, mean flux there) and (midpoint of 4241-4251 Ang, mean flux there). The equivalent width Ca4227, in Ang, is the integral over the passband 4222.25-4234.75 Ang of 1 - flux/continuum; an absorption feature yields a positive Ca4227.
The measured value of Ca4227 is 1.81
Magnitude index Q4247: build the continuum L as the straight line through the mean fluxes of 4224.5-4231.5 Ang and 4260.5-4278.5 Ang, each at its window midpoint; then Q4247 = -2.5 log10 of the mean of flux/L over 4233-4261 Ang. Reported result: -0.142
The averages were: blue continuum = 0.65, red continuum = 0.794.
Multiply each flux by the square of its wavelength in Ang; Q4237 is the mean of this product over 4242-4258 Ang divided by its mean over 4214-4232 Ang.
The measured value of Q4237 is 1.15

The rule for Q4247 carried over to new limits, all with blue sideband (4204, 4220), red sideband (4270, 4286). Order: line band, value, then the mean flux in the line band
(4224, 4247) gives 0.009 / 0.767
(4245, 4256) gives -0.067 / 0.822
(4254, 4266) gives -0.061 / 0.817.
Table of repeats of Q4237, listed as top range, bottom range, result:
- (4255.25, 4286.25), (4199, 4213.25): 1.10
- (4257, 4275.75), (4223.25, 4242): 1.09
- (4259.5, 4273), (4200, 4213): 1.11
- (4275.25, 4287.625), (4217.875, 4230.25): 1.15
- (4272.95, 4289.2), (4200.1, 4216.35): 1.07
